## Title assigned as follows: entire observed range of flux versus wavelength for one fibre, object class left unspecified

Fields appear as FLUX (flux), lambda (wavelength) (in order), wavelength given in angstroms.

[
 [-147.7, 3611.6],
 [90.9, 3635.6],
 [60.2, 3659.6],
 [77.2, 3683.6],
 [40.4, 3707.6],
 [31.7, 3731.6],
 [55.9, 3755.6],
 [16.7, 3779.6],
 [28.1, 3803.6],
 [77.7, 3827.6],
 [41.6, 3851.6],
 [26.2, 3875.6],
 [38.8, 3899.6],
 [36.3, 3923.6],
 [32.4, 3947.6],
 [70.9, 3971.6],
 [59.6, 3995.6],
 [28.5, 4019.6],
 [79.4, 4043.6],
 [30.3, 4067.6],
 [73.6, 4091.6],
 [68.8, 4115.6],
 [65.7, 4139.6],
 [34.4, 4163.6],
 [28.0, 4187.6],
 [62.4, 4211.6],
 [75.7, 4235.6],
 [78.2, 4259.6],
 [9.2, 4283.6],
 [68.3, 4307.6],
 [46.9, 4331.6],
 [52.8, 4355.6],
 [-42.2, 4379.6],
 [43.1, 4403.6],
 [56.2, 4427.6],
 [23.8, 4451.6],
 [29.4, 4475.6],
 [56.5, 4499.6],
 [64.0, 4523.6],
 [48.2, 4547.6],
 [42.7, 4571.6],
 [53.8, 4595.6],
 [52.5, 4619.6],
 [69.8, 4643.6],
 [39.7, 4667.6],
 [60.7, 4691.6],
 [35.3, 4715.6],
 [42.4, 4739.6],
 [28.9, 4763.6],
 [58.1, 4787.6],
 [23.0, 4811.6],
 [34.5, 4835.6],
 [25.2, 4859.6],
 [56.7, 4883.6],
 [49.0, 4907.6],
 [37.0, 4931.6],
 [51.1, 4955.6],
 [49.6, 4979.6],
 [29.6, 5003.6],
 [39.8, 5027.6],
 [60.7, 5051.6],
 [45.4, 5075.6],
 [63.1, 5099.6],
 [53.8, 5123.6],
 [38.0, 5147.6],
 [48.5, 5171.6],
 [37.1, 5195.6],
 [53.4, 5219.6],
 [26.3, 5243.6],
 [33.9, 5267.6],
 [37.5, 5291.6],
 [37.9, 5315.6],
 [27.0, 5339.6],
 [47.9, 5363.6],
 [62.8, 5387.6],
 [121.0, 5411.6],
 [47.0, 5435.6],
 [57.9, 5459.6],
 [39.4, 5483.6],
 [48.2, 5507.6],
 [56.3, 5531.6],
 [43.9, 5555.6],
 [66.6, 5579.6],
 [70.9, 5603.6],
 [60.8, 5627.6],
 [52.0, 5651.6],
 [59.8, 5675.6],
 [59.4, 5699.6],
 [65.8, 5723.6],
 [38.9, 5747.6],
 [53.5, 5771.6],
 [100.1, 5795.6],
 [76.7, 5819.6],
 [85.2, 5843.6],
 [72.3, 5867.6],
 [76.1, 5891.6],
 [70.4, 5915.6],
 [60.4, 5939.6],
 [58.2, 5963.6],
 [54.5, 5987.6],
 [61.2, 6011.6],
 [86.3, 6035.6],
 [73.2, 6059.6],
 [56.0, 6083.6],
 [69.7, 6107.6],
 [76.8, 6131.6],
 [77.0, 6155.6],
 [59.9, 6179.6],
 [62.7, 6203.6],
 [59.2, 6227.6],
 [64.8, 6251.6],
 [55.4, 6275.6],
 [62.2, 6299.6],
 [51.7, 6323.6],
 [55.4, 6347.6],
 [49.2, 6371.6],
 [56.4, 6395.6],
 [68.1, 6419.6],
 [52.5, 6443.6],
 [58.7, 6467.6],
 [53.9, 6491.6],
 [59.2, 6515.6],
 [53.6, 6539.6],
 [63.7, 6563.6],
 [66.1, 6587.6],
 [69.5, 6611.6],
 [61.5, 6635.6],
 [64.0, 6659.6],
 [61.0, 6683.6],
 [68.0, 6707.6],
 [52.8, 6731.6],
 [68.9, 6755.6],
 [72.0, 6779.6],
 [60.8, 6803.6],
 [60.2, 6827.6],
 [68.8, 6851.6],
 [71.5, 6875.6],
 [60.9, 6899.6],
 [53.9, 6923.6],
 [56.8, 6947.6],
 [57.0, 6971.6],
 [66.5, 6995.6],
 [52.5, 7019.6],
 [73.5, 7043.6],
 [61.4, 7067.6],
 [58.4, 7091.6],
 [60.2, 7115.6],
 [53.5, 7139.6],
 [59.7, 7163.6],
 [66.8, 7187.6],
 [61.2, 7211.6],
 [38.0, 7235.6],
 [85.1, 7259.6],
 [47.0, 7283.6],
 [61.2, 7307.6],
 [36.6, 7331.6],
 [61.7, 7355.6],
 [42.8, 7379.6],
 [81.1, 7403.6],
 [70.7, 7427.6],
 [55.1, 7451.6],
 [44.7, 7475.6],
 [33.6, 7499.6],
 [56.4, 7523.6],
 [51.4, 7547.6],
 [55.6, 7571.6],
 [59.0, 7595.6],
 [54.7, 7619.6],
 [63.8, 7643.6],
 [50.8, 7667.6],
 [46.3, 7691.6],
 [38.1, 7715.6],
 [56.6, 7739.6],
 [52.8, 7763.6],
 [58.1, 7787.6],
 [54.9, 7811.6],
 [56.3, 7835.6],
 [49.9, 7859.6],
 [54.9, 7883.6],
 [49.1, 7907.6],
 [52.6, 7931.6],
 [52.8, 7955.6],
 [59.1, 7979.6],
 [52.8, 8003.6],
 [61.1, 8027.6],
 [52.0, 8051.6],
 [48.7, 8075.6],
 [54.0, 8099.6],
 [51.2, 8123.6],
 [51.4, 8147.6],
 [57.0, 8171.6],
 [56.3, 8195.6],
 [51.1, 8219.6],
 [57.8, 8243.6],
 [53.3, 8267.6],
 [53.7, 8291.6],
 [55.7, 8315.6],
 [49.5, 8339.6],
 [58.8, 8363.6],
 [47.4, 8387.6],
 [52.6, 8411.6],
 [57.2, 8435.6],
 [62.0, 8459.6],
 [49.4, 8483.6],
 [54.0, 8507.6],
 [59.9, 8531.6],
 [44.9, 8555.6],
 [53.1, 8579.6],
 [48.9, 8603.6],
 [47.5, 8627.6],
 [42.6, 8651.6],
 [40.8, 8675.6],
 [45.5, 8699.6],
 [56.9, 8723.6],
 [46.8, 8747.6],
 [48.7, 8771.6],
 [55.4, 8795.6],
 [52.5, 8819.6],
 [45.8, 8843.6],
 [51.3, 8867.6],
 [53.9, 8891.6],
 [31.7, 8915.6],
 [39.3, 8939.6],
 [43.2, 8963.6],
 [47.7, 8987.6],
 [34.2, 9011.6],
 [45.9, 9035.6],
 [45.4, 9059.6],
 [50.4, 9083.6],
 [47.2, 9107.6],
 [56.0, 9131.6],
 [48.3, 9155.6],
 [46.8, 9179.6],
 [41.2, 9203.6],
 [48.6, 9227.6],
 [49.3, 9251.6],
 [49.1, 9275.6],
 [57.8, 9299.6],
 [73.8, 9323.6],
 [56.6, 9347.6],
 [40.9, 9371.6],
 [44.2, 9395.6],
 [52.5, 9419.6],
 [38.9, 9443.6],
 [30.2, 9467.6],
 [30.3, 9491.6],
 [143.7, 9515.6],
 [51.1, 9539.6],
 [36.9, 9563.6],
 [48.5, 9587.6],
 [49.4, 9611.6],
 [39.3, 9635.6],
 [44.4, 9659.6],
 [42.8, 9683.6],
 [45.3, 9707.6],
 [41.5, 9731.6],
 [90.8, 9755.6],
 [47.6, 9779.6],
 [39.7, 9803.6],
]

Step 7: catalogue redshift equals 0.45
